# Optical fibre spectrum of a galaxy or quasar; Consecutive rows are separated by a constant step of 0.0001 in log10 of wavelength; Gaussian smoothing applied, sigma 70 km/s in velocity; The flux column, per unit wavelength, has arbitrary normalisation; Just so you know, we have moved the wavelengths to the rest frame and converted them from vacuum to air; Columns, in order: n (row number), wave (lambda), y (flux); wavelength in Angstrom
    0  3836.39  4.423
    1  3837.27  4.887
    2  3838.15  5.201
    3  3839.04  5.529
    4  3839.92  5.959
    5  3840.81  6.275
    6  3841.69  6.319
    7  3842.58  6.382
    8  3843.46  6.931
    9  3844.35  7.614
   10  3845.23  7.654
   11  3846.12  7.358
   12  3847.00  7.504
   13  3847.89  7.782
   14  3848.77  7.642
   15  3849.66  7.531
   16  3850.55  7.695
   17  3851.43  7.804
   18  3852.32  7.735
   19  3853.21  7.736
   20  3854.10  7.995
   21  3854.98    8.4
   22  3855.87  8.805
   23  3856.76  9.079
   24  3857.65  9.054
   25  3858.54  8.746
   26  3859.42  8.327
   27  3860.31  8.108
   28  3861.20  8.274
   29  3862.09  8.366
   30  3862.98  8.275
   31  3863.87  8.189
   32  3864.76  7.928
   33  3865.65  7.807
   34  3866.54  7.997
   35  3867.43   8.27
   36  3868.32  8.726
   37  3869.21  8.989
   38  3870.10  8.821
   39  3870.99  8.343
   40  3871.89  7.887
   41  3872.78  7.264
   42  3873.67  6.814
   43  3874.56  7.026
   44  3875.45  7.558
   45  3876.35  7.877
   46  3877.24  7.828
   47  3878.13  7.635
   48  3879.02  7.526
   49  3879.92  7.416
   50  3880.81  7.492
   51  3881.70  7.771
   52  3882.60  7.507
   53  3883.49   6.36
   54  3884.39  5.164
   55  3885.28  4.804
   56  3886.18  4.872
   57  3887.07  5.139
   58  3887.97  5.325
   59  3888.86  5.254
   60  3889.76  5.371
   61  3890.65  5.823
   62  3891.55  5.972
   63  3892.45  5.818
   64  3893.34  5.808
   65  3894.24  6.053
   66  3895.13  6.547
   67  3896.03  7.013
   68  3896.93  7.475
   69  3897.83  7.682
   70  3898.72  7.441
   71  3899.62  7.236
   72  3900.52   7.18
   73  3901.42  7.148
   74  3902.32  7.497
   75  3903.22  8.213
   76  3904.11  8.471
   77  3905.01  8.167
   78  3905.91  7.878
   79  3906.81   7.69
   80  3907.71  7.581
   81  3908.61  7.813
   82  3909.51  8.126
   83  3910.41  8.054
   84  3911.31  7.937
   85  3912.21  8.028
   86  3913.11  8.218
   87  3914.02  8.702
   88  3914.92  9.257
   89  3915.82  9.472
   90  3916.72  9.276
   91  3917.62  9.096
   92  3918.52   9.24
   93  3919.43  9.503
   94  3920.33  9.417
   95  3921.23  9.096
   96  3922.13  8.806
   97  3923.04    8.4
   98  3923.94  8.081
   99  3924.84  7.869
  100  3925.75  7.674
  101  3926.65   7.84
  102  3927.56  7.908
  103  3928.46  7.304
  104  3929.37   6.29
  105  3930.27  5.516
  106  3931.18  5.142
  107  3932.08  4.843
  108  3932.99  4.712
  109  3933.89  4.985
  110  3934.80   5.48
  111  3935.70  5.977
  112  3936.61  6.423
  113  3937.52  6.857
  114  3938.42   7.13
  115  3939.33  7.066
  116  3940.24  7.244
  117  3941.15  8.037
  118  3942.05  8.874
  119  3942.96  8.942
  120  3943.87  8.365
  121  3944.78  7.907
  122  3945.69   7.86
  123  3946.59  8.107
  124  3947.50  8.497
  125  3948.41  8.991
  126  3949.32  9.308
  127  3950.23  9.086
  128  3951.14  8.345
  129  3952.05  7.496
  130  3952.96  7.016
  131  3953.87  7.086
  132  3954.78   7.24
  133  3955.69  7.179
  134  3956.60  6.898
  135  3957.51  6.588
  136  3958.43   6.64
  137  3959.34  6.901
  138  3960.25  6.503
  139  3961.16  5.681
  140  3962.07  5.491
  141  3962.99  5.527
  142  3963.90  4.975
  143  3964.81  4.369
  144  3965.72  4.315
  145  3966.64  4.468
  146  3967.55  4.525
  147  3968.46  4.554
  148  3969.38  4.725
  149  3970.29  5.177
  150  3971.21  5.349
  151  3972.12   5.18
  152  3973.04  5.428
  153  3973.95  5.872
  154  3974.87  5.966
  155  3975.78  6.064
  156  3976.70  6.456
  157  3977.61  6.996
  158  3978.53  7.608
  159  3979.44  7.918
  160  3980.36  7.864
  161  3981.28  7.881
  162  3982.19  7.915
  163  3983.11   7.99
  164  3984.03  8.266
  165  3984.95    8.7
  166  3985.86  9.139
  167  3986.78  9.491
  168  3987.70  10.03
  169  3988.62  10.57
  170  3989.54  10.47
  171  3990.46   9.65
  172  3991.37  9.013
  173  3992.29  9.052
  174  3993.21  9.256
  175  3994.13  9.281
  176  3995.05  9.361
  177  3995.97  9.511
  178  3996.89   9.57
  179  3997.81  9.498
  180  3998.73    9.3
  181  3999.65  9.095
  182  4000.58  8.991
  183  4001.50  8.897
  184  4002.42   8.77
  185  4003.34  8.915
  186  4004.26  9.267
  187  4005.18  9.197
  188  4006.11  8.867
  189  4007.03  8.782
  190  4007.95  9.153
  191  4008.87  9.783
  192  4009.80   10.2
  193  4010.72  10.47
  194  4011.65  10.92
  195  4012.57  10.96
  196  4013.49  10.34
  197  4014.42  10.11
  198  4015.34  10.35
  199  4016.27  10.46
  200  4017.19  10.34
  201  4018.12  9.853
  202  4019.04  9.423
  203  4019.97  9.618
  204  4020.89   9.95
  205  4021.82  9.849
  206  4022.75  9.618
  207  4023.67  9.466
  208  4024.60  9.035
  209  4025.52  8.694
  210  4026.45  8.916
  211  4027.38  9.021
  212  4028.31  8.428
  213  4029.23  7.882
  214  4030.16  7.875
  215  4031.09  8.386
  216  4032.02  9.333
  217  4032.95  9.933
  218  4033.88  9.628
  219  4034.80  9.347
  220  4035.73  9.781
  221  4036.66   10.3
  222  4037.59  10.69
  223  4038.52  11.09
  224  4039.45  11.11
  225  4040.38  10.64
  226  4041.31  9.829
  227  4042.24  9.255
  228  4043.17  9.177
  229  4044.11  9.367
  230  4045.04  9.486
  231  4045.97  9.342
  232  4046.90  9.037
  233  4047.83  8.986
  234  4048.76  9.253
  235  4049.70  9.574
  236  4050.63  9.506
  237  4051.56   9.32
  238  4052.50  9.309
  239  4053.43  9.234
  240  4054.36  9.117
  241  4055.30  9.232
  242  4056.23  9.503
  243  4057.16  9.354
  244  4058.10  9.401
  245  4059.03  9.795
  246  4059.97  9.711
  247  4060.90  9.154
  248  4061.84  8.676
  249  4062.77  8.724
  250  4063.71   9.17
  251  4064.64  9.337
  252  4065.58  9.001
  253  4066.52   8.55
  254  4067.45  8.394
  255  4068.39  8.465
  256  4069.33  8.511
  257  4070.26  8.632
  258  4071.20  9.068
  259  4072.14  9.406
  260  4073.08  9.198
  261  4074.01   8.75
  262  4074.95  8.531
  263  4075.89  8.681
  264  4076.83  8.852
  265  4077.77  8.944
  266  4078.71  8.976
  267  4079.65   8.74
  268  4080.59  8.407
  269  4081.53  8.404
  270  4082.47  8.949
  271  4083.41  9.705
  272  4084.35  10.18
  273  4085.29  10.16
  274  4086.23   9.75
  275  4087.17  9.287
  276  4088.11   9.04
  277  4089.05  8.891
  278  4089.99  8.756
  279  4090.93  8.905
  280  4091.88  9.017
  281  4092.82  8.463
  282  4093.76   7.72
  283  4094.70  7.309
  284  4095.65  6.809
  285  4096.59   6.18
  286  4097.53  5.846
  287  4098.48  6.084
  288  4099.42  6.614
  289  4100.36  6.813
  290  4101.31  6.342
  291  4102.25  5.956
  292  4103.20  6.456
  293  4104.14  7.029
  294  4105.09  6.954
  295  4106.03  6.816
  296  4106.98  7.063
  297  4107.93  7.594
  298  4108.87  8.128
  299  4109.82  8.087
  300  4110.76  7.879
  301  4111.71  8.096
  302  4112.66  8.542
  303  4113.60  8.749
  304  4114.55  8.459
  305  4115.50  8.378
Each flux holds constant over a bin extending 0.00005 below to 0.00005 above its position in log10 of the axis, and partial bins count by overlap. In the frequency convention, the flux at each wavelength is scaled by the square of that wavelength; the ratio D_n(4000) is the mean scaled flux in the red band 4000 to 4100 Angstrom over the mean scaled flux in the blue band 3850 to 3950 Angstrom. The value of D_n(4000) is 1.3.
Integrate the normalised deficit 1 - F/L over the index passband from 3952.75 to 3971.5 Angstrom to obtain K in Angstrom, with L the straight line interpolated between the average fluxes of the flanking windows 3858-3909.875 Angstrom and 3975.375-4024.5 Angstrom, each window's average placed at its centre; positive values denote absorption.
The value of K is 6.2 Angstrom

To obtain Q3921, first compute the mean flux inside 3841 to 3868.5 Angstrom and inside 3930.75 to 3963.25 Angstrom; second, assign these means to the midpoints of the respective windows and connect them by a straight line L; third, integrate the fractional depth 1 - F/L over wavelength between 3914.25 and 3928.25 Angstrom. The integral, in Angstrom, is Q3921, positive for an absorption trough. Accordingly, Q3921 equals -2.66 Angstrom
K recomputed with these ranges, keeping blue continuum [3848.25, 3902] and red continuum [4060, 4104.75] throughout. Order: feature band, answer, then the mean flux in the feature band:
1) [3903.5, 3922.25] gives -2.52 Angstrom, 8.56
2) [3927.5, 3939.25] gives 2.51 Angstrom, 6.02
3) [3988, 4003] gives -2.74 Angstrom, 9.4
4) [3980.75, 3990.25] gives -1.39 Angstrom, 9.05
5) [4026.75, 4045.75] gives -3.22 Angstrom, 9.52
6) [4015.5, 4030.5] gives -2.29 Angstrom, 9.31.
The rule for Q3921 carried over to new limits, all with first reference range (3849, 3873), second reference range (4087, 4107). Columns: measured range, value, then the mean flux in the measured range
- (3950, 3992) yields 4.6 Angstrom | 6.97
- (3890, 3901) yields 2.0 Angstrom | 6.65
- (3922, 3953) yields 2.2 Angstrom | 7.37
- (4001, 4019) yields -4.9 Angstrom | 9.76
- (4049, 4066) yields -4.0 Angstrom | 9.28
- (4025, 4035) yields -1.6 Angstrom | 8.85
